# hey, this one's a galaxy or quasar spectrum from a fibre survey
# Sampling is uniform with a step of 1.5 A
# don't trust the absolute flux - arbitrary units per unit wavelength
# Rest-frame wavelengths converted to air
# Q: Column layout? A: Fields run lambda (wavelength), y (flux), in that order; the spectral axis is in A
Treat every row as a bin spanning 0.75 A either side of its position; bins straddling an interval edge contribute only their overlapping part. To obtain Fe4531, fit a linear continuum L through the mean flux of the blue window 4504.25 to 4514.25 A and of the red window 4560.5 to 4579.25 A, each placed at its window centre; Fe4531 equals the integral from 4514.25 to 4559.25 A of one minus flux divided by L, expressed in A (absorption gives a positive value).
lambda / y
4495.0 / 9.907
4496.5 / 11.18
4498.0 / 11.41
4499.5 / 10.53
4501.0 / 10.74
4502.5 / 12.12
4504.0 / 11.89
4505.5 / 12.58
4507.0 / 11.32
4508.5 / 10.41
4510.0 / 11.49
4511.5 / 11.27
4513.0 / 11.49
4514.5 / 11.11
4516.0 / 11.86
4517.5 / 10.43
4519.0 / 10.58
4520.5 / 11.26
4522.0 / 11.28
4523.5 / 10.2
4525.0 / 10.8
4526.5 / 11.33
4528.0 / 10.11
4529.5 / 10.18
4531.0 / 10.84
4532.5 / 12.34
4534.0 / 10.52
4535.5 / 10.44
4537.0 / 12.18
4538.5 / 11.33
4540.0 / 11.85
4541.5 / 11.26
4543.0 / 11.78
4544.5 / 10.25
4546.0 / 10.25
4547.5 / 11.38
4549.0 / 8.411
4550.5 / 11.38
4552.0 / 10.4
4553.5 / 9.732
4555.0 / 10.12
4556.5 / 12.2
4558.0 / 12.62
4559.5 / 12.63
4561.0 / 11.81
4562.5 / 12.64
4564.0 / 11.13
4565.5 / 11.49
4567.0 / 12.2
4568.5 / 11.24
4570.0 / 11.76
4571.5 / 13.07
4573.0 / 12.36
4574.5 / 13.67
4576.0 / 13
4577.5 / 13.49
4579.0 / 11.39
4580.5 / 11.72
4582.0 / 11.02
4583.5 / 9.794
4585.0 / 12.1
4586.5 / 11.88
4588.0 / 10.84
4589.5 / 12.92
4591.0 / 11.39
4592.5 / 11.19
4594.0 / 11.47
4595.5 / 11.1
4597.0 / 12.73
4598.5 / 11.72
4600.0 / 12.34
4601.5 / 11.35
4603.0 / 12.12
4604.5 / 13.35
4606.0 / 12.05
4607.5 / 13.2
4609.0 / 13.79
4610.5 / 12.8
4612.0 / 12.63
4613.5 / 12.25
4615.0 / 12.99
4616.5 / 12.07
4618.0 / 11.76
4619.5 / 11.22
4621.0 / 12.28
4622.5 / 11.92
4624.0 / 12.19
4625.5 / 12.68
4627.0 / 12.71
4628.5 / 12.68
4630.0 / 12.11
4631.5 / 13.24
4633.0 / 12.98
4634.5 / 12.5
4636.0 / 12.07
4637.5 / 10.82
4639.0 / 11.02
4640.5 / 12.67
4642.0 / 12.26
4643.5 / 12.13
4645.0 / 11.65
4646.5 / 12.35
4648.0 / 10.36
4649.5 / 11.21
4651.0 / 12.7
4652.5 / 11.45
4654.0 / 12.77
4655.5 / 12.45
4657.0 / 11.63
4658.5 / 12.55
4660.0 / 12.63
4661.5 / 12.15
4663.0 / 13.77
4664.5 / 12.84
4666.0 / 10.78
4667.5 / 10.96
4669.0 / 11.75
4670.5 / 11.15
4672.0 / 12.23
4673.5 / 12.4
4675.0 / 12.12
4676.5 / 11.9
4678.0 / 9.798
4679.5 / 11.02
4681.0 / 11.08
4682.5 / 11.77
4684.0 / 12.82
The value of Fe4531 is 3.2 A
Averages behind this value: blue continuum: 11.4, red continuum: 12.3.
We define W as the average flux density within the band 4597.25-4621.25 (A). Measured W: 12.4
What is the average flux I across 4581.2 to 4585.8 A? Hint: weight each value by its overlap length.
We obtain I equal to 11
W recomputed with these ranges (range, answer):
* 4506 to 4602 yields 11.4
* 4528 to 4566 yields 11.1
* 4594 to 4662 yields 12.2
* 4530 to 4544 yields 11.4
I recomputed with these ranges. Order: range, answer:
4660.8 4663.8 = 13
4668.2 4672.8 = 11.7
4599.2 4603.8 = 11.9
